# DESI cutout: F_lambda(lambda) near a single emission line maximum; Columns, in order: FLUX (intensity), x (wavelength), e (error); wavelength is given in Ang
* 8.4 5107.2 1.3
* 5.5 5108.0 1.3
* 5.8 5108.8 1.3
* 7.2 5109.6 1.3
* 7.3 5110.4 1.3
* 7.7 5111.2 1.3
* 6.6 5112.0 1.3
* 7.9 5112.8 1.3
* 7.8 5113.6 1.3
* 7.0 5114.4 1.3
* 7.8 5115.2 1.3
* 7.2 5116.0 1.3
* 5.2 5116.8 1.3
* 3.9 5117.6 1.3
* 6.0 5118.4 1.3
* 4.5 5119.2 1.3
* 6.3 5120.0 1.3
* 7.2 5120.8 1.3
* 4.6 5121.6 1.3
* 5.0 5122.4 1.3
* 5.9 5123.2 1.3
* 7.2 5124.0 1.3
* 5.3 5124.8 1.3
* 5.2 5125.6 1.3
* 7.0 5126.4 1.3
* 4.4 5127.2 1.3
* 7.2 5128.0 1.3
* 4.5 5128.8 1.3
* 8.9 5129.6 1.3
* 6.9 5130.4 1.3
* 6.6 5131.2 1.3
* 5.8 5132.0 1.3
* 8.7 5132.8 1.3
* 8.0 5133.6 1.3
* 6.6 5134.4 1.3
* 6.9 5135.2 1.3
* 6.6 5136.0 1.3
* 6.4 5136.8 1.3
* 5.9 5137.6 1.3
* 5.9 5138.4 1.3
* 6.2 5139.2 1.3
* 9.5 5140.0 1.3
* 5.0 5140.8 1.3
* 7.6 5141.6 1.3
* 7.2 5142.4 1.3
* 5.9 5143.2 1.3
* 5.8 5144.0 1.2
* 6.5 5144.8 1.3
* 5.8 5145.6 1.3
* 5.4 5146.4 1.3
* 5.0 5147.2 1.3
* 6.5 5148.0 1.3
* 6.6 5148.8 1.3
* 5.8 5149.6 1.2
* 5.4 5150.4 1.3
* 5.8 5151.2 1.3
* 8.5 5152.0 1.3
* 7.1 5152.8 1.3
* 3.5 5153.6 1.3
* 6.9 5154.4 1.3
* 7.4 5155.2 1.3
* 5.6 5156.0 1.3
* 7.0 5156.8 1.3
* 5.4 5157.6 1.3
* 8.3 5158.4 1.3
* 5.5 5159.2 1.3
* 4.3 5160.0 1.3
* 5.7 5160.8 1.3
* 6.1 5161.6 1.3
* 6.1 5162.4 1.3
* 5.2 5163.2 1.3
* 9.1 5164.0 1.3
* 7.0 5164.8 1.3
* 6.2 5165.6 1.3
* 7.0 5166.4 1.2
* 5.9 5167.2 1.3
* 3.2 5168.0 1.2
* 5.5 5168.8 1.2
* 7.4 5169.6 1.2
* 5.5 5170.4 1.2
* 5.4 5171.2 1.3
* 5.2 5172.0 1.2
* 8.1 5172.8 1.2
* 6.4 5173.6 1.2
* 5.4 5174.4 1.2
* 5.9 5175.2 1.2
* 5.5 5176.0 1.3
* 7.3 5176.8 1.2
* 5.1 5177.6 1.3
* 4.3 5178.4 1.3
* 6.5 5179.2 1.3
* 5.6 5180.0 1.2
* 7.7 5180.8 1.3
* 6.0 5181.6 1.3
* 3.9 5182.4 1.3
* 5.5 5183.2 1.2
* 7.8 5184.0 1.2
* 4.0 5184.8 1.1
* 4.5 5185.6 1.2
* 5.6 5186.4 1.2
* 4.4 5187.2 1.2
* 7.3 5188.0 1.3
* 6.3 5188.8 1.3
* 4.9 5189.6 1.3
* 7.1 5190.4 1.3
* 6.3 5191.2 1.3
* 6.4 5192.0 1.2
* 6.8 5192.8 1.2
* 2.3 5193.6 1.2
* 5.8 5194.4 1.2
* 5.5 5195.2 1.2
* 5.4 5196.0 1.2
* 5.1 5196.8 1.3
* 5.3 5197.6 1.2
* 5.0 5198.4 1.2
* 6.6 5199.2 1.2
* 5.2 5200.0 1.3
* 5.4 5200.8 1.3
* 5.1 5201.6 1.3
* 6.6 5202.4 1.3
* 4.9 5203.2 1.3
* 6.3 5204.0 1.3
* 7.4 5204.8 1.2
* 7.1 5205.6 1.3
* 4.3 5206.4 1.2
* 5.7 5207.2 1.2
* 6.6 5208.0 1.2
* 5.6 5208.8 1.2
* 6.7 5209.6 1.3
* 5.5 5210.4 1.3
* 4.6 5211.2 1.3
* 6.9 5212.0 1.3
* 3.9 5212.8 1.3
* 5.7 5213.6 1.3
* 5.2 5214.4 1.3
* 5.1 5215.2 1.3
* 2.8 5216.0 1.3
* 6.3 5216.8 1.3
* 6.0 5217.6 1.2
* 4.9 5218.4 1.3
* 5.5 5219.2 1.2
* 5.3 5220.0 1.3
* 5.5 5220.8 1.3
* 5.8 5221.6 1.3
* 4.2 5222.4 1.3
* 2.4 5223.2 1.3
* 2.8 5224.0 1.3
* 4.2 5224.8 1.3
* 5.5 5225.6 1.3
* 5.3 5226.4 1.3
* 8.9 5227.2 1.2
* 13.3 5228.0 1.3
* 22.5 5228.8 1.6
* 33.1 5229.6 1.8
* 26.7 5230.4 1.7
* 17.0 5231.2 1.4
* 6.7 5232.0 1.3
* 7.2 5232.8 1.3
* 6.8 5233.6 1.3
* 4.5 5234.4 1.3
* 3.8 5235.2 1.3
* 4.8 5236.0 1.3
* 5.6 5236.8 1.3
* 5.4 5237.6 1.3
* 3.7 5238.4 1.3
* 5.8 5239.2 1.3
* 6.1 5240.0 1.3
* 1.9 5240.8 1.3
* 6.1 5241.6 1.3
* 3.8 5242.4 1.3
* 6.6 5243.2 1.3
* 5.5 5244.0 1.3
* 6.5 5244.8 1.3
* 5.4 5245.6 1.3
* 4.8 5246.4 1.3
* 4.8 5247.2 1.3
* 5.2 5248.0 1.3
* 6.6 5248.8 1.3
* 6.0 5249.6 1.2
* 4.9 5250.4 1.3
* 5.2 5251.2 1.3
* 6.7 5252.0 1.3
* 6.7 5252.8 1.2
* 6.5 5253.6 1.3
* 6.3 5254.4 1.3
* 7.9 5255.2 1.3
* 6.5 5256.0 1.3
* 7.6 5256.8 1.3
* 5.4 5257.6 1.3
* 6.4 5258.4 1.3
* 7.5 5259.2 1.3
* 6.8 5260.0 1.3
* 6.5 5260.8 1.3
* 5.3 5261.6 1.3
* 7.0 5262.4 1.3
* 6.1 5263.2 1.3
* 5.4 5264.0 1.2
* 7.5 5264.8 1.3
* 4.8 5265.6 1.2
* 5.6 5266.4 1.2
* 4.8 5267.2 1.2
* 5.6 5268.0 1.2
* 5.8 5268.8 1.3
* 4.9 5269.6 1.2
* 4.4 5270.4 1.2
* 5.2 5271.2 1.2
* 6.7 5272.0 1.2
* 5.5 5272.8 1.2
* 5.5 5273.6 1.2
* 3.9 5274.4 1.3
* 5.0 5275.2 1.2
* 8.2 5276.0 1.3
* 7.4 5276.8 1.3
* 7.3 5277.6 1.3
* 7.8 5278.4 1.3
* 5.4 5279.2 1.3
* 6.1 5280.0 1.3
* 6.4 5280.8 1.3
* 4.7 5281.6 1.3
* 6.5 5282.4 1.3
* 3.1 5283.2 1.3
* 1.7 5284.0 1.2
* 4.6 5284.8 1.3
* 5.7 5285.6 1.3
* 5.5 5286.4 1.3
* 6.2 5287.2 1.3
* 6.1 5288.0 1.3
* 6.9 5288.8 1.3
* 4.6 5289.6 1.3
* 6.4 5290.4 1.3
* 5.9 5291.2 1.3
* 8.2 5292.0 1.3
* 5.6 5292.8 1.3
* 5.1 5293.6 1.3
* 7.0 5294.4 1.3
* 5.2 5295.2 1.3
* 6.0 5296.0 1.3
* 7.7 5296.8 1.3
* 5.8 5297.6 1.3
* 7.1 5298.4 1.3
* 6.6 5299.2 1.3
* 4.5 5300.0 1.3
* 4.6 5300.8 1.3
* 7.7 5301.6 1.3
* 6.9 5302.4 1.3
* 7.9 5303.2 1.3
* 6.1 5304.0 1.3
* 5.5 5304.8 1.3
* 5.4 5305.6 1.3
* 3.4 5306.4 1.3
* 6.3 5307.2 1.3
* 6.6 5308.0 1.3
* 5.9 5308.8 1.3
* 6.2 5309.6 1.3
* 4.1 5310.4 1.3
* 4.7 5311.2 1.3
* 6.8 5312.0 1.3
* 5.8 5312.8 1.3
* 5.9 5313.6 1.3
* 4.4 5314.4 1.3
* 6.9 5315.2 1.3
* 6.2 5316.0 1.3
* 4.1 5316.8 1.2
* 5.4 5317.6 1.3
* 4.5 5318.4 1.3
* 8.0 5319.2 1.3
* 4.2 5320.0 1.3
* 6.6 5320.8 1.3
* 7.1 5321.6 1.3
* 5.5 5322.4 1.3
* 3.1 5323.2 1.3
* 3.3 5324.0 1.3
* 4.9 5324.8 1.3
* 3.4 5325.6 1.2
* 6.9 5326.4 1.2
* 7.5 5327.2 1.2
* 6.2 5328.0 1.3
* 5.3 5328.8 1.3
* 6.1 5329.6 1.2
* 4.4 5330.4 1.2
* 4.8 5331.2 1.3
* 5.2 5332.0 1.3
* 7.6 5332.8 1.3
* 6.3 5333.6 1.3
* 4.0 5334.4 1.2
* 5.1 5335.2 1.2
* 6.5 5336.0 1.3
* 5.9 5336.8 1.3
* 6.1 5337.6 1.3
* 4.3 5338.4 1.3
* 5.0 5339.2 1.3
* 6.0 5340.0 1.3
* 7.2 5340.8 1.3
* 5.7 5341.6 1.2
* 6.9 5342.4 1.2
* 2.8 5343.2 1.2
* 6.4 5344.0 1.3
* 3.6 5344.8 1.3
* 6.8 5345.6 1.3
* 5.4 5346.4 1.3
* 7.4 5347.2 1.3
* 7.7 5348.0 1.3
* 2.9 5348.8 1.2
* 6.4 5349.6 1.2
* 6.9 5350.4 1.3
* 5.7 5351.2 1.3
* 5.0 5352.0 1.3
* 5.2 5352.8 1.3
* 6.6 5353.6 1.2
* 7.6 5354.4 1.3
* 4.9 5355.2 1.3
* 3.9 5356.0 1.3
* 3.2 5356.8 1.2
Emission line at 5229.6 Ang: H-gamma 4340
